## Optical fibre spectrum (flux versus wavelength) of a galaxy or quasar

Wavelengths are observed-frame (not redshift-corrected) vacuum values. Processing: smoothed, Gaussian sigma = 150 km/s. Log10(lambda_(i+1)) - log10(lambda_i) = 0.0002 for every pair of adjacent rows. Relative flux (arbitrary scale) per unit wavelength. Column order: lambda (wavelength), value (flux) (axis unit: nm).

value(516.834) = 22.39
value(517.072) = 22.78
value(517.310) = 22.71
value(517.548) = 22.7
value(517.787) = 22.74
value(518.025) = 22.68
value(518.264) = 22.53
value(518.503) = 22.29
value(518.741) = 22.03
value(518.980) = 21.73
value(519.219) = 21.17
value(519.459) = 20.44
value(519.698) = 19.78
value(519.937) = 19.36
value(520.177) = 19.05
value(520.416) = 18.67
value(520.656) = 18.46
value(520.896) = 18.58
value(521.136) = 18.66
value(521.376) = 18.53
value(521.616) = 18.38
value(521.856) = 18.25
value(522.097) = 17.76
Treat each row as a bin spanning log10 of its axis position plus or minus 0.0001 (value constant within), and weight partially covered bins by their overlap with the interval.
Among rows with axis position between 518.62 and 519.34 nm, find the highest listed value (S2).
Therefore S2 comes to 22.03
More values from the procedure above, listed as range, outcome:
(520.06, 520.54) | 19.05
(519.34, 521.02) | 20.44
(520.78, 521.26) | 18.66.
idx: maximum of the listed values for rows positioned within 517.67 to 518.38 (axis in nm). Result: 22.74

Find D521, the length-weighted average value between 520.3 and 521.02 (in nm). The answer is 18.6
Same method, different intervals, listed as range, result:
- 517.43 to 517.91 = 22.7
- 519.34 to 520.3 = 19.7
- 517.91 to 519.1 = 22.3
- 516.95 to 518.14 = 22.7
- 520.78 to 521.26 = 18.6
